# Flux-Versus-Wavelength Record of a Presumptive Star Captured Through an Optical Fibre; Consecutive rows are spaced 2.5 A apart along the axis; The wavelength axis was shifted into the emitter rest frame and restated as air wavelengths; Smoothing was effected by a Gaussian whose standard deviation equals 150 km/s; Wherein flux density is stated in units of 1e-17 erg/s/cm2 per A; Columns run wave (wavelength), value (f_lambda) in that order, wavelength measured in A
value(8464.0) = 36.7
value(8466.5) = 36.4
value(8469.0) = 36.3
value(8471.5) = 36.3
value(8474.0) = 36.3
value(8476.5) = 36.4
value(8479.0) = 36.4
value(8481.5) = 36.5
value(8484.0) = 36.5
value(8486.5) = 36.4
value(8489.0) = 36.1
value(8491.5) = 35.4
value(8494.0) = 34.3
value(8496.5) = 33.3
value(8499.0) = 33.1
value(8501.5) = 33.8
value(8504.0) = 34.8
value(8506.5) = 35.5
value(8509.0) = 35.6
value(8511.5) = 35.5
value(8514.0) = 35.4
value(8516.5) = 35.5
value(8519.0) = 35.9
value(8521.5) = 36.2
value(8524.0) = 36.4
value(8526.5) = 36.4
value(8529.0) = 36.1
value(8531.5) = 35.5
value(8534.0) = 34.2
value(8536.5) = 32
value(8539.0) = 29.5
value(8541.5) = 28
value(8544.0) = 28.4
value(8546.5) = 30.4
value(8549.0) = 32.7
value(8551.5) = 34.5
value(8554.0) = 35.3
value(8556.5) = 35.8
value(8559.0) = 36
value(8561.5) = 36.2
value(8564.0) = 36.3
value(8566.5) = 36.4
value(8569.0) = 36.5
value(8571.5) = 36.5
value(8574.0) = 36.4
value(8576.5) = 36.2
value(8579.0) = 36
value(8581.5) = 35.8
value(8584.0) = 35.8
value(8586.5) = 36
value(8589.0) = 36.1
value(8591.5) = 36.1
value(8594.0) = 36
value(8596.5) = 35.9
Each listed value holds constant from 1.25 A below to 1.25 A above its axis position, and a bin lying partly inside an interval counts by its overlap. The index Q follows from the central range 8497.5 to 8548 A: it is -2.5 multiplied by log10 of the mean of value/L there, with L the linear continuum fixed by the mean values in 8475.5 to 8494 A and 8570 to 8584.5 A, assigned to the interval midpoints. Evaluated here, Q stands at 0.07 mag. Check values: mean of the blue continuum 36.1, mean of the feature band 33.9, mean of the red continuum 36.1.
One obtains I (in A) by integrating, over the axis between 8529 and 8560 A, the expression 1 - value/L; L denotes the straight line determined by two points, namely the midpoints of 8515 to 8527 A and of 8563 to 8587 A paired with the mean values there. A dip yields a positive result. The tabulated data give 2.84 A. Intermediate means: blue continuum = 36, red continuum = 36.2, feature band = 32.8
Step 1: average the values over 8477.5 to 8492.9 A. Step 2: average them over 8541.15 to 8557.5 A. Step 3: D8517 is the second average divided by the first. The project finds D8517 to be 0.9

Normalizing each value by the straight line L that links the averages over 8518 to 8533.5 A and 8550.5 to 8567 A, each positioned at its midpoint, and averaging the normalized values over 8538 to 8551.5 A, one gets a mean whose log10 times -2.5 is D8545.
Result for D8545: 0.19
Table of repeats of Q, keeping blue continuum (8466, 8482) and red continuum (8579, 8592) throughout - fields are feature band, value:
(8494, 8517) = 0.048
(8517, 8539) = 0.035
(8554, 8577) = -0.005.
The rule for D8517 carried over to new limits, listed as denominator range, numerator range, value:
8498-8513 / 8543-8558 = 0.95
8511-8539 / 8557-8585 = 1.03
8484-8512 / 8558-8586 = 1.04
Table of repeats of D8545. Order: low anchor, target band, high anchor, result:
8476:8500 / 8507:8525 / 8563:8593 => 0.00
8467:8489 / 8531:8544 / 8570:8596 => 0.16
